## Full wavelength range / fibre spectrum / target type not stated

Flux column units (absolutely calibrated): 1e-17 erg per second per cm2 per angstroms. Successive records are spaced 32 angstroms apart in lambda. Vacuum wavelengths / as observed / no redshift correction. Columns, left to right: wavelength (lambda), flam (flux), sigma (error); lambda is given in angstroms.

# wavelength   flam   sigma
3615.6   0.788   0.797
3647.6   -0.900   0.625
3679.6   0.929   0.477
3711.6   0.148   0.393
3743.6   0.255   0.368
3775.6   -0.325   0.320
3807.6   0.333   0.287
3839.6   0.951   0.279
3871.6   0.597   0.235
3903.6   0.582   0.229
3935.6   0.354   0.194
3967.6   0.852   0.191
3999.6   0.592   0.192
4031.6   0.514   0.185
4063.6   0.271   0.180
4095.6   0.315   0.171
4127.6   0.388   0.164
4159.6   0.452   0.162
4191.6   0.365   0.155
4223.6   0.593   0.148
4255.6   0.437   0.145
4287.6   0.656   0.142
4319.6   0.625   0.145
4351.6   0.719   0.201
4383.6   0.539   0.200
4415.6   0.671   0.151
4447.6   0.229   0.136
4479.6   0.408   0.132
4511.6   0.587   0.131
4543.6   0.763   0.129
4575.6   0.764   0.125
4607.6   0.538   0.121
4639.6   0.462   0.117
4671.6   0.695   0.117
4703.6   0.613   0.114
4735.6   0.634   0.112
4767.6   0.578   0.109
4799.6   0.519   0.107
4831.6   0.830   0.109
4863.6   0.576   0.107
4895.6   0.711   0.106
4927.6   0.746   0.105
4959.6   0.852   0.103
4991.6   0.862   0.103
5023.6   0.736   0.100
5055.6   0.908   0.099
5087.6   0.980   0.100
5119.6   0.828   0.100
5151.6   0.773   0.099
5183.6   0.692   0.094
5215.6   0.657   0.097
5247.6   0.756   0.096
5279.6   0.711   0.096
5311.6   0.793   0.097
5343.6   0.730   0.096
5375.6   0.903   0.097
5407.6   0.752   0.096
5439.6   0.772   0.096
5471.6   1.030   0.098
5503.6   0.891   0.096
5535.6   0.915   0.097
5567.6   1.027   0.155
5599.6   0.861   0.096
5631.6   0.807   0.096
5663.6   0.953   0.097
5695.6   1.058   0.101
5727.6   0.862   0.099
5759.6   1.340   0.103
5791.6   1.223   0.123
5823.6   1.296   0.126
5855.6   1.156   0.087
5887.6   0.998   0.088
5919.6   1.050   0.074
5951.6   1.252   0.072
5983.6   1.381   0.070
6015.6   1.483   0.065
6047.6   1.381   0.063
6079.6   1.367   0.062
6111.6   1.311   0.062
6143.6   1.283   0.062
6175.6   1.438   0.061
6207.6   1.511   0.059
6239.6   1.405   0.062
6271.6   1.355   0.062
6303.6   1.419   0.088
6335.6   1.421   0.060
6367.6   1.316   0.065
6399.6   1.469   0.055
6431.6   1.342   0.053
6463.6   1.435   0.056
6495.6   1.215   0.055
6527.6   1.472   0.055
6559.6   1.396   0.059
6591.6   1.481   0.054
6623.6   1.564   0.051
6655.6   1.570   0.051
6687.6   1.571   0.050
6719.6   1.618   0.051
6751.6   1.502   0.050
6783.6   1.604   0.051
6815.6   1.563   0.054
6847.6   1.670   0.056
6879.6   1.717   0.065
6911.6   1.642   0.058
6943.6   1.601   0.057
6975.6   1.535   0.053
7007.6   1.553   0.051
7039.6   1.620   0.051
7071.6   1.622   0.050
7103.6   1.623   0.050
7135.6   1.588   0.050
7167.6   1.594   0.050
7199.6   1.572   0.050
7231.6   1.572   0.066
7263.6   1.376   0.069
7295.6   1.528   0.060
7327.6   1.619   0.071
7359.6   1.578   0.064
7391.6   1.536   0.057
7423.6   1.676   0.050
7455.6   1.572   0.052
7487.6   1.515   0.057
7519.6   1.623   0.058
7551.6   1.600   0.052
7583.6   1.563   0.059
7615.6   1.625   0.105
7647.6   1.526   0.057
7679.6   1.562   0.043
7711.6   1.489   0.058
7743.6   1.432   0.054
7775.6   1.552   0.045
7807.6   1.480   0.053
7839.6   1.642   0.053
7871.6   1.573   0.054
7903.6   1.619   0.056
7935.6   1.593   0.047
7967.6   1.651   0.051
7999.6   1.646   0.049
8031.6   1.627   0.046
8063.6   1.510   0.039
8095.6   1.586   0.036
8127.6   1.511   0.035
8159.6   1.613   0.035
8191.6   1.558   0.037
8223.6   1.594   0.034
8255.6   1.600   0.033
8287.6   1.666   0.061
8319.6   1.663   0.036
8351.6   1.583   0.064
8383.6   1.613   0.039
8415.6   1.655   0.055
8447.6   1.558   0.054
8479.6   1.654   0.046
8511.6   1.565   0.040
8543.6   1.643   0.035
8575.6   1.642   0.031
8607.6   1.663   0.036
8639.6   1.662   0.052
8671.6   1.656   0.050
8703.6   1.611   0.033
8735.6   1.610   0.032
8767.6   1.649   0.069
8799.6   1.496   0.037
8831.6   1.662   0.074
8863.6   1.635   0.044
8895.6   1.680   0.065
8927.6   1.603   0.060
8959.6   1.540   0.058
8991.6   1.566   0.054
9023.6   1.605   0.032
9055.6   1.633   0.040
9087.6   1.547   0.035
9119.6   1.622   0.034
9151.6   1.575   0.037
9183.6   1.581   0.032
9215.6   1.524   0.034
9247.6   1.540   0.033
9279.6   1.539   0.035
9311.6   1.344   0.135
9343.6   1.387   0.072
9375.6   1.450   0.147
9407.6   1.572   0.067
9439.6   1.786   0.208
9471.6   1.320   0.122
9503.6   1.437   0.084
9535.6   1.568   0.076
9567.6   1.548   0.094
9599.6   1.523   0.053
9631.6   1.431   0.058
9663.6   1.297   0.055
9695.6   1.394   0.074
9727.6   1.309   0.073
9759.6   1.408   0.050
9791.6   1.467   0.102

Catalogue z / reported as 0.49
